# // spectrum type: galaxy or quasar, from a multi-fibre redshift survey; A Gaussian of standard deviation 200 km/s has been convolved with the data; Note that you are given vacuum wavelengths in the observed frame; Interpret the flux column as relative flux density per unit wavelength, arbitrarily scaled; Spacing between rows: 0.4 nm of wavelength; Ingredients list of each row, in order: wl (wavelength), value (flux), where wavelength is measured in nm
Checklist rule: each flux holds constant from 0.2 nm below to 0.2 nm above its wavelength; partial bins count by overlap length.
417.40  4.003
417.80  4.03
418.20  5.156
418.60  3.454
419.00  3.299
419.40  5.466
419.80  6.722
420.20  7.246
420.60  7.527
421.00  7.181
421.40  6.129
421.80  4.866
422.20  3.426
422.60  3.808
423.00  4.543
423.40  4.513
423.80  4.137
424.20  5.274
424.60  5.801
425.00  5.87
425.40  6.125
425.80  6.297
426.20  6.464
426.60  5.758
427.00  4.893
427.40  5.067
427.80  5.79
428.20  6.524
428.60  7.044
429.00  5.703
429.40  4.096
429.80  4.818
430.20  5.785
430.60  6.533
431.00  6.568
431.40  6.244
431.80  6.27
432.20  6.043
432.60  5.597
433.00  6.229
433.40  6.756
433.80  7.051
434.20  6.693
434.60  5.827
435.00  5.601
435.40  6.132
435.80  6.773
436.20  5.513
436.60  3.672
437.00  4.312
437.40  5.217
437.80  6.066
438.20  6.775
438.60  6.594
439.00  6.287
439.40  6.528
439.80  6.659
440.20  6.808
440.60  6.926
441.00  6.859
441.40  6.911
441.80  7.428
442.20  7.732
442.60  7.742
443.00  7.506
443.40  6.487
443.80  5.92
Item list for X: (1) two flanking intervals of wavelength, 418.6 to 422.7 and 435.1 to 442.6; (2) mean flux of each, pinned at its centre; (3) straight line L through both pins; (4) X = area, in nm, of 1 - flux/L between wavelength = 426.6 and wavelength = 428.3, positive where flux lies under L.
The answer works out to 0.081 nm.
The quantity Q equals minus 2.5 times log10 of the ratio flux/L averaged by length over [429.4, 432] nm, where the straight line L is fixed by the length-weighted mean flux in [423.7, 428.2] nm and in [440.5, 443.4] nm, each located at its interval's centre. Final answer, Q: 0.05 mag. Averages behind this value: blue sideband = 5.66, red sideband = 7.26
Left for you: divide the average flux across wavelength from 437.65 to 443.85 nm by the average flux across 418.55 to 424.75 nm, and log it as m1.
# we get 1.31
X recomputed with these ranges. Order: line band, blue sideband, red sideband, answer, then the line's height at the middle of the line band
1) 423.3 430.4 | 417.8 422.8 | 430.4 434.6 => 0.37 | 5.88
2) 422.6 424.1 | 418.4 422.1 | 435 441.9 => 0.36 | 5.78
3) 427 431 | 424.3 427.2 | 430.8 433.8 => 0.24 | 6.08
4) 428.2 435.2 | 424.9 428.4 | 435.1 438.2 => -0.49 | 5.67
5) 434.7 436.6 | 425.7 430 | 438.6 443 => 0.21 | 6.46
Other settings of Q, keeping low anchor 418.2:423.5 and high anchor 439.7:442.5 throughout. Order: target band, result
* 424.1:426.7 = -0.057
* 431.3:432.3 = 0.009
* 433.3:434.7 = -0.030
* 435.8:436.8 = 0.302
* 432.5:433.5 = 0.027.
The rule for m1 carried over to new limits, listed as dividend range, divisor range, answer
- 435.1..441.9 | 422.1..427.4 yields 1.19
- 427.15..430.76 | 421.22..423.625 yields 1.26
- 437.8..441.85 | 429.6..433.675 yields 1.10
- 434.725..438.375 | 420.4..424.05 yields 1.08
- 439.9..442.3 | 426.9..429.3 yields 1.22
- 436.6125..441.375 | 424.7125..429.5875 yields 1.07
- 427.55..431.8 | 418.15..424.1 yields 1.15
